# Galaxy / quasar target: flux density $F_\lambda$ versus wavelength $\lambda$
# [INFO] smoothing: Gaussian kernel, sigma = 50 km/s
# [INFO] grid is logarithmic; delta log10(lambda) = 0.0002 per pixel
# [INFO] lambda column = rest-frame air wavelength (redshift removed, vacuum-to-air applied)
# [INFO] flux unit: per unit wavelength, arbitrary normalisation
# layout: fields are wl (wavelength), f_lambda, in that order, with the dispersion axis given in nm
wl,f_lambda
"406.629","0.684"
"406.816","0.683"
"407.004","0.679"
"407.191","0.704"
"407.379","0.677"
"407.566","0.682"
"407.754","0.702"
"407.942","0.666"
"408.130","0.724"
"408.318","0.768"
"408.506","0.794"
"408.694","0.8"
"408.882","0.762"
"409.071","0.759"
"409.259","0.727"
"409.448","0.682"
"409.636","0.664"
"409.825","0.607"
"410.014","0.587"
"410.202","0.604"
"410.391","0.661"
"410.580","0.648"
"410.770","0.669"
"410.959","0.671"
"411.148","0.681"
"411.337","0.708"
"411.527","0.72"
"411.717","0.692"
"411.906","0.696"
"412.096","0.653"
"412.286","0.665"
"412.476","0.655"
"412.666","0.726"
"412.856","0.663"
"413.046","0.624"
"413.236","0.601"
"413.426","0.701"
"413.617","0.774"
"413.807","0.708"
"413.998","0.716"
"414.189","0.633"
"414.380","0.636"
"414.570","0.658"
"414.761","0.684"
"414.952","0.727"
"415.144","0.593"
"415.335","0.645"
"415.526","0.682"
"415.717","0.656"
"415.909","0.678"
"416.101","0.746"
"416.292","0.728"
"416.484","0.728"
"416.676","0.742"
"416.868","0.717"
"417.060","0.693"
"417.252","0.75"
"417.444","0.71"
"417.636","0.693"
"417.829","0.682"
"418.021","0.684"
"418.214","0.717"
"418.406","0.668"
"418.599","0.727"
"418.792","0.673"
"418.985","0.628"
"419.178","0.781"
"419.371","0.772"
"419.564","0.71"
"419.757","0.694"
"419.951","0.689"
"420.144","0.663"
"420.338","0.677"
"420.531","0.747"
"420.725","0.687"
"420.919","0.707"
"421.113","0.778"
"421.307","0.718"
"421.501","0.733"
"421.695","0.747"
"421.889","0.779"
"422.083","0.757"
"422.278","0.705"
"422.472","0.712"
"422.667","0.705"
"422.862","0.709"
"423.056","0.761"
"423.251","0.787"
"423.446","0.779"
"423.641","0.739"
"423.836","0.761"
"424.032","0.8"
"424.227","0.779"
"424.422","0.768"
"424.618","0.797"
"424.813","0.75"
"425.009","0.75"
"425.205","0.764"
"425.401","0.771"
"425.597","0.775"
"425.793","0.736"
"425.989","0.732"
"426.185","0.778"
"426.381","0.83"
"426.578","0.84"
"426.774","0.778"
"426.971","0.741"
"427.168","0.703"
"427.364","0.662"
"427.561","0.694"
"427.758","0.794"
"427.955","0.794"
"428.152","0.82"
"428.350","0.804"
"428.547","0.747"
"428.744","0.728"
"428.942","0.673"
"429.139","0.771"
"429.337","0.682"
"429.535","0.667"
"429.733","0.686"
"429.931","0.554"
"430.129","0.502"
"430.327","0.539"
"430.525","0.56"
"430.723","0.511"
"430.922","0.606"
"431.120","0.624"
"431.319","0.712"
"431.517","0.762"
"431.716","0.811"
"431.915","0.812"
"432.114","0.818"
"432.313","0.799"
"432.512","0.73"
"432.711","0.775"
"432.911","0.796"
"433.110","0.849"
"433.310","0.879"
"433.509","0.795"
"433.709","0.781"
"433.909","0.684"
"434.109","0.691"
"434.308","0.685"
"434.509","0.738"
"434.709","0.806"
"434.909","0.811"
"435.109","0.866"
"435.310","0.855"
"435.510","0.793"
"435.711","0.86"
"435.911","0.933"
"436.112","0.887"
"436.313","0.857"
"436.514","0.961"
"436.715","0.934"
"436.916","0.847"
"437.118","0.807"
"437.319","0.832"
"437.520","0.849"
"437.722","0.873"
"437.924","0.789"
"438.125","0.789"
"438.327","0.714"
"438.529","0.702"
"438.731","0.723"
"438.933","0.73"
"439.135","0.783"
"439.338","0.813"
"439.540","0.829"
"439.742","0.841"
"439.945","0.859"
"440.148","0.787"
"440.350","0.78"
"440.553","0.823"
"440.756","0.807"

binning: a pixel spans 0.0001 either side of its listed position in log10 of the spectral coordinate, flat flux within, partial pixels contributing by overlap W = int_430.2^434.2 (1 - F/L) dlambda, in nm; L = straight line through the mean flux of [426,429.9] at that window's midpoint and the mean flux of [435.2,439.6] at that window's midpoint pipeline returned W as 0.28 nm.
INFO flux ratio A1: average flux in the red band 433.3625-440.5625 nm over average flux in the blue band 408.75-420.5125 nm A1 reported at 1.18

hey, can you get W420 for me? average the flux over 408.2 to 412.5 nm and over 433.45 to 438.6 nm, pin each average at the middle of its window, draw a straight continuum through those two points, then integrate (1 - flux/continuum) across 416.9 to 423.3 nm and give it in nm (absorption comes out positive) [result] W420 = 0.187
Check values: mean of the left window 0.691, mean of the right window 0.814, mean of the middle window 0.716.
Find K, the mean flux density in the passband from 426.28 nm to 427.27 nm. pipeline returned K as 0.778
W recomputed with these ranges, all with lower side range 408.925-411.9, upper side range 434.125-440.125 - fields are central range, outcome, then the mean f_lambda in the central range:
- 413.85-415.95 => 0.100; 0.665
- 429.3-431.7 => 0.490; 0.622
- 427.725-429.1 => 0.011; 0.765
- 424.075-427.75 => -0.013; 0.76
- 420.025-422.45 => 0.027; 0.724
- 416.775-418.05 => 0.012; 0.705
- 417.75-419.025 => 0.057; 0.685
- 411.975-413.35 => 0.059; 0.657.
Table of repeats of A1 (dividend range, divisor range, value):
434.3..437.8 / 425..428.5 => 1.11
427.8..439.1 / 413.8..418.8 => 1.10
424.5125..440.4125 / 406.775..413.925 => 1.11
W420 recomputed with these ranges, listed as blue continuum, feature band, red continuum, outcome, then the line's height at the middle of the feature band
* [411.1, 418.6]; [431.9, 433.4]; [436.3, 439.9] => -0.041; 0.785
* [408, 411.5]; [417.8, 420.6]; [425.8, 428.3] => 0.122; 0.733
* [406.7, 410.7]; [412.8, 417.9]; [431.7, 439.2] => 0.241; 0.722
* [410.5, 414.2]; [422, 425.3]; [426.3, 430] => -0.155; 0.72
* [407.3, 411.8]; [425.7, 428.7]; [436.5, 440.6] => 0.005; 0.764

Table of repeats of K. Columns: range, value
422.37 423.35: 0.735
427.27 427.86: 0.717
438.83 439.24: 0.756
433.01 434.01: 0.797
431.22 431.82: 0.762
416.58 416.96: 0.729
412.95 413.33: 0.613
